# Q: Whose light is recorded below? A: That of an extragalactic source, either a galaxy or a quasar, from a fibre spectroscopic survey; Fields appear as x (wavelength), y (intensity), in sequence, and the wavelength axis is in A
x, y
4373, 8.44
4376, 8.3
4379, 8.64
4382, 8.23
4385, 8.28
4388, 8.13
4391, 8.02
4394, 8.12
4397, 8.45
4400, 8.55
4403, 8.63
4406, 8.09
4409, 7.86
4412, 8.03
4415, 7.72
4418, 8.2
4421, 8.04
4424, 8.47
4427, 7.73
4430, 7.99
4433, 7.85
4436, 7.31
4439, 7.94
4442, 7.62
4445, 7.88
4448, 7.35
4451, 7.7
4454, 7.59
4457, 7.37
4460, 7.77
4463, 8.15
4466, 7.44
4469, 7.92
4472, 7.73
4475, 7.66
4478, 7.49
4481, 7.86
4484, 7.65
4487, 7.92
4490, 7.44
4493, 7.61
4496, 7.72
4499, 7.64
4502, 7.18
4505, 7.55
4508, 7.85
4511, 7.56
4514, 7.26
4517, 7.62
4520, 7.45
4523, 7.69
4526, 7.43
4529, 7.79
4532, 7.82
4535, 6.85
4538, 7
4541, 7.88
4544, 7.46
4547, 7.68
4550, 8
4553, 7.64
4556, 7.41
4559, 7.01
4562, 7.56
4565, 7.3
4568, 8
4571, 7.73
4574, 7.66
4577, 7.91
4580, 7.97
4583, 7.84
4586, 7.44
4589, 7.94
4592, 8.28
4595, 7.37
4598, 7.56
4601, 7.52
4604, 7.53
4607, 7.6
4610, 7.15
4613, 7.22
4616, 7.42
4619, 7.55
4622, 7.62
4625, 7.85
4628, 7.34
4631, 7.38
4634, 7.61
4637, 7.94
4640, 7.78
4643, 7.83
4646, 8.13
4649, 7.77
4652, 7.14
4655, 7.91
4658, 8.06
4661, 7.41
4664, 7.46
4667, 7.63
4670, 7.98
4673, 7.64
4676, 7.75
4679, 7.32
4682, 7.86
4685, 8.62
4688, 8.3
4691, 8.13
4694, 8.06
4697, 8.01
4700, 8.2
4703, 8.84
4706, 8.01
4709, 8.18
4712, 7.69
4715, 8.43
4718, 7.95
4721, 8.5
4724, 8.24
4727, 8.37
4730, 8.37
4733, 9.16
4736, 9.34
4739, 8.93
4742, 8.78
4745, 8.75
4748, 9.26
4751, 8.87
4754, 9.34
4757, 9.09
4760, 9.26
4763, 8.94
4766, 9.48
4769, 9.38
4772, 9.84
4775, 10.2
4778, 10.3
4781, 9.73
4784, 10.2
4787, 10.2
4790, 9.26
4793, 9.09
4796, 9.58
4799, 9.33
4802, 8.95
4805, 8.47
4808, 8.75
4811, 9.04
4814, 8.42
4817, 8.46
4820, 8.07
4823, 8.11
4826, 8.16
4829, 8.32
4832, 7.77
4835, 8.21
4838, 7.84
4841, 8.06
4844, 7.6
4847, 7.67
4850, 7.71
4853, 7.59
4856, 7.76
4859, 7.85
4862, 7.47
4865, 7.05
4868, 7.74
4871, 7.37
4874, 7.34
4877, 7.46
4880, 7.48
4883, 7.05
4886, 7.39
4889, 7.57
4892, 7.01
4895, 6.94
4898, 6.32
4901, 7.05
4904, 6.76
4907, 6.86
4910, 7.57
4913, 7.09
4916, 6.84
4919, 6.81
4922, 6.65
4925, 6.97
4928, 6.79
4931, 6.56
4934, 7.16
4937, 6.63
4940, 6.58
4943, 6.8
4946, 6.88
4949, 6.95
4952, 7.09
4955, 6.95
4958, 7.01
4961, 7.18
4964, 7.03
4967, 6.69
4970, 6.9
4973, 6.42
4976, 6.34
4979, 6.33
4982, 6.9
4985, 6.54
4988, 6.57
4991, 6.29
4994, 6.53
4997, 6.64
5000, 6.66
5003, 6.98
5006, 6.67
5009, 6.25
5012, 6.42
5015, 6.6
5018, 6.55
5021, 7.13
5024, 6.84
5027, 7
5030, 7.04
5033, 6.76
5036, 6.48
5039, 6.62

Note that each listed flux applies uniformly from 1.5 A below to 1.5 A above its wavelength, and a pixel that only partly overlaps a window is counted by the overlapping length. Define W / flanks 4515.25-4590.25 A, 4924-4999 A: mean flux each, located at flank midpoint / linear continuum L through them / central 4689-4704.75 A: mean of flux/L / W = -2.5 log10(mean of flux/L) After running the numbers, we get -0.13 mag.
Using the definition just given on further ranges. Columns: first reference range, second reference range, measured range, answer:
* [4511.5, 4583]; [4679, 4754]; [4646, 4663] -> 0.060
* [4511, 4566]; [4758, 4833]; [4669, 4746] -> 0.035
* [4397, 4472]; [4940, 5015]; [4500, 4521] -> 0.032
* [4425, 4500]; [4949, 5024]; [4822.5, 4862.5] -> -0.131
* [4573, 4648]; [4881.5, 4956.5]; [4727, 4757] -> -0.215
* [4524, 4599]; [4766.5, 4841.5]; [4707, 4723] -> 0.043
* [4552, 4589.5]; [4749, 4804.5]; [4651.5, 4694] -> 0.097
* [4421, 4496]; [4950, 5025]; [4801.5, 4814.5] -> -0.232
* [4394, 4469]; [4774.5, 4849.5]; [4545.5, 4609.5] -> 0.079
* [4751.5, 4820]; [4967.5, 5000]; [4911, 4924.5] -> 0.089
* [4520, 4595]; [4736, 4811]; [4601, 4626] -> 0.081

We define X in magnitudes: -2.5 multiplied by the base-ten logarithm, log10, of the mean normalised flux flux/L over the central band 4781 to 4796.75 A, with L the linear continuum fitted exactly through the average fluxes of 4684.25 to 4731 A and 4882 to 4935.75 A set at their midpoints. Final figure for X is -0.24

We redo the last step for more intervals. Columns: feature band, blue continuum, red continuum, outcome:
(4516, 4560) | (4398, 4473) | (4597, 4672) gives 0.03 mag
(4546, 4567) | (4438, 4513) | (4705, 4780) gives 0.07 mag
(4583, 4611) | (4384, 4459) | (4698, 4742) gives 0.09 mag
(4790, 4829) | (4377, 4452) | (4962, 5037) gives -0.22 mag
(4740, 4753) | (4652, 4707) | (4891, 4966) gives -0.17 mag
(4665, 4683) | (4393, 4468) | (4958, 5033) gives -0.04 mag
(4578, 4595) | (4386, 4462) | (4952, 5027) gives -0.04 mag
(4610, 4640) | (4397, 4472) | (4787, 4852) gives 0.09 mag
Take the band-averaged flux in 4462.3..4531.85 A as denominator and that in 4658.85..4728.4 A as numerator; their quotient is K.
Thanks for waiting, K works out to 1.1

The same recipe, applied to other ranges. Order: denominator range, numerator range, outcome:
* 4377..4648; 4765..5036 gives 0.97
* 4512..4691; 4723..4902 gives 1.10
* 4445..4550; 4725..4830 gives 1.19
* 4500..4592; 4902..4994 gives 0.90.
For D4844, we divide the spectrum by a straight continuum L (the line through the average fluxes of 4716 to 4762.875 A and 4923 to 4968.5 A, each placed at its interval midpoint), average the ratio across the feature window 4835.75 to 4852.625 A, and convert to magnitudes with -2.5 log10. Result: 0.01 mag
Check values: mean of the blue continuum 8.81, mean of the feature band 7.78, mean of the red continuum 6.88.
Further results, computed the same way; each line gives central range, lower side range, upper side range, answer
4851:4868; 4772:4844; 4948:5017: 0.09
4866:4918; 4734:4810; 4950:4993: 0.09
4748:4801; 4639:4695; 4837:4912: -0.25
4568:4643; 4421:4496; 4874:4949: -0.02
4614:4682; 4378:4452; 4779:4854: 0.10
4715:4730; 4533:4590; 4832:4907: -0.11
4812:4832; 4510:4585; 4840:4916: -0.12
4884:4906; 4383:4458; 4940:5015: -0.02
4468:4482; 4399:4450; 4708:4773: 0.05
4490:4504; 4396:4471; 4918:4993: 0.03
